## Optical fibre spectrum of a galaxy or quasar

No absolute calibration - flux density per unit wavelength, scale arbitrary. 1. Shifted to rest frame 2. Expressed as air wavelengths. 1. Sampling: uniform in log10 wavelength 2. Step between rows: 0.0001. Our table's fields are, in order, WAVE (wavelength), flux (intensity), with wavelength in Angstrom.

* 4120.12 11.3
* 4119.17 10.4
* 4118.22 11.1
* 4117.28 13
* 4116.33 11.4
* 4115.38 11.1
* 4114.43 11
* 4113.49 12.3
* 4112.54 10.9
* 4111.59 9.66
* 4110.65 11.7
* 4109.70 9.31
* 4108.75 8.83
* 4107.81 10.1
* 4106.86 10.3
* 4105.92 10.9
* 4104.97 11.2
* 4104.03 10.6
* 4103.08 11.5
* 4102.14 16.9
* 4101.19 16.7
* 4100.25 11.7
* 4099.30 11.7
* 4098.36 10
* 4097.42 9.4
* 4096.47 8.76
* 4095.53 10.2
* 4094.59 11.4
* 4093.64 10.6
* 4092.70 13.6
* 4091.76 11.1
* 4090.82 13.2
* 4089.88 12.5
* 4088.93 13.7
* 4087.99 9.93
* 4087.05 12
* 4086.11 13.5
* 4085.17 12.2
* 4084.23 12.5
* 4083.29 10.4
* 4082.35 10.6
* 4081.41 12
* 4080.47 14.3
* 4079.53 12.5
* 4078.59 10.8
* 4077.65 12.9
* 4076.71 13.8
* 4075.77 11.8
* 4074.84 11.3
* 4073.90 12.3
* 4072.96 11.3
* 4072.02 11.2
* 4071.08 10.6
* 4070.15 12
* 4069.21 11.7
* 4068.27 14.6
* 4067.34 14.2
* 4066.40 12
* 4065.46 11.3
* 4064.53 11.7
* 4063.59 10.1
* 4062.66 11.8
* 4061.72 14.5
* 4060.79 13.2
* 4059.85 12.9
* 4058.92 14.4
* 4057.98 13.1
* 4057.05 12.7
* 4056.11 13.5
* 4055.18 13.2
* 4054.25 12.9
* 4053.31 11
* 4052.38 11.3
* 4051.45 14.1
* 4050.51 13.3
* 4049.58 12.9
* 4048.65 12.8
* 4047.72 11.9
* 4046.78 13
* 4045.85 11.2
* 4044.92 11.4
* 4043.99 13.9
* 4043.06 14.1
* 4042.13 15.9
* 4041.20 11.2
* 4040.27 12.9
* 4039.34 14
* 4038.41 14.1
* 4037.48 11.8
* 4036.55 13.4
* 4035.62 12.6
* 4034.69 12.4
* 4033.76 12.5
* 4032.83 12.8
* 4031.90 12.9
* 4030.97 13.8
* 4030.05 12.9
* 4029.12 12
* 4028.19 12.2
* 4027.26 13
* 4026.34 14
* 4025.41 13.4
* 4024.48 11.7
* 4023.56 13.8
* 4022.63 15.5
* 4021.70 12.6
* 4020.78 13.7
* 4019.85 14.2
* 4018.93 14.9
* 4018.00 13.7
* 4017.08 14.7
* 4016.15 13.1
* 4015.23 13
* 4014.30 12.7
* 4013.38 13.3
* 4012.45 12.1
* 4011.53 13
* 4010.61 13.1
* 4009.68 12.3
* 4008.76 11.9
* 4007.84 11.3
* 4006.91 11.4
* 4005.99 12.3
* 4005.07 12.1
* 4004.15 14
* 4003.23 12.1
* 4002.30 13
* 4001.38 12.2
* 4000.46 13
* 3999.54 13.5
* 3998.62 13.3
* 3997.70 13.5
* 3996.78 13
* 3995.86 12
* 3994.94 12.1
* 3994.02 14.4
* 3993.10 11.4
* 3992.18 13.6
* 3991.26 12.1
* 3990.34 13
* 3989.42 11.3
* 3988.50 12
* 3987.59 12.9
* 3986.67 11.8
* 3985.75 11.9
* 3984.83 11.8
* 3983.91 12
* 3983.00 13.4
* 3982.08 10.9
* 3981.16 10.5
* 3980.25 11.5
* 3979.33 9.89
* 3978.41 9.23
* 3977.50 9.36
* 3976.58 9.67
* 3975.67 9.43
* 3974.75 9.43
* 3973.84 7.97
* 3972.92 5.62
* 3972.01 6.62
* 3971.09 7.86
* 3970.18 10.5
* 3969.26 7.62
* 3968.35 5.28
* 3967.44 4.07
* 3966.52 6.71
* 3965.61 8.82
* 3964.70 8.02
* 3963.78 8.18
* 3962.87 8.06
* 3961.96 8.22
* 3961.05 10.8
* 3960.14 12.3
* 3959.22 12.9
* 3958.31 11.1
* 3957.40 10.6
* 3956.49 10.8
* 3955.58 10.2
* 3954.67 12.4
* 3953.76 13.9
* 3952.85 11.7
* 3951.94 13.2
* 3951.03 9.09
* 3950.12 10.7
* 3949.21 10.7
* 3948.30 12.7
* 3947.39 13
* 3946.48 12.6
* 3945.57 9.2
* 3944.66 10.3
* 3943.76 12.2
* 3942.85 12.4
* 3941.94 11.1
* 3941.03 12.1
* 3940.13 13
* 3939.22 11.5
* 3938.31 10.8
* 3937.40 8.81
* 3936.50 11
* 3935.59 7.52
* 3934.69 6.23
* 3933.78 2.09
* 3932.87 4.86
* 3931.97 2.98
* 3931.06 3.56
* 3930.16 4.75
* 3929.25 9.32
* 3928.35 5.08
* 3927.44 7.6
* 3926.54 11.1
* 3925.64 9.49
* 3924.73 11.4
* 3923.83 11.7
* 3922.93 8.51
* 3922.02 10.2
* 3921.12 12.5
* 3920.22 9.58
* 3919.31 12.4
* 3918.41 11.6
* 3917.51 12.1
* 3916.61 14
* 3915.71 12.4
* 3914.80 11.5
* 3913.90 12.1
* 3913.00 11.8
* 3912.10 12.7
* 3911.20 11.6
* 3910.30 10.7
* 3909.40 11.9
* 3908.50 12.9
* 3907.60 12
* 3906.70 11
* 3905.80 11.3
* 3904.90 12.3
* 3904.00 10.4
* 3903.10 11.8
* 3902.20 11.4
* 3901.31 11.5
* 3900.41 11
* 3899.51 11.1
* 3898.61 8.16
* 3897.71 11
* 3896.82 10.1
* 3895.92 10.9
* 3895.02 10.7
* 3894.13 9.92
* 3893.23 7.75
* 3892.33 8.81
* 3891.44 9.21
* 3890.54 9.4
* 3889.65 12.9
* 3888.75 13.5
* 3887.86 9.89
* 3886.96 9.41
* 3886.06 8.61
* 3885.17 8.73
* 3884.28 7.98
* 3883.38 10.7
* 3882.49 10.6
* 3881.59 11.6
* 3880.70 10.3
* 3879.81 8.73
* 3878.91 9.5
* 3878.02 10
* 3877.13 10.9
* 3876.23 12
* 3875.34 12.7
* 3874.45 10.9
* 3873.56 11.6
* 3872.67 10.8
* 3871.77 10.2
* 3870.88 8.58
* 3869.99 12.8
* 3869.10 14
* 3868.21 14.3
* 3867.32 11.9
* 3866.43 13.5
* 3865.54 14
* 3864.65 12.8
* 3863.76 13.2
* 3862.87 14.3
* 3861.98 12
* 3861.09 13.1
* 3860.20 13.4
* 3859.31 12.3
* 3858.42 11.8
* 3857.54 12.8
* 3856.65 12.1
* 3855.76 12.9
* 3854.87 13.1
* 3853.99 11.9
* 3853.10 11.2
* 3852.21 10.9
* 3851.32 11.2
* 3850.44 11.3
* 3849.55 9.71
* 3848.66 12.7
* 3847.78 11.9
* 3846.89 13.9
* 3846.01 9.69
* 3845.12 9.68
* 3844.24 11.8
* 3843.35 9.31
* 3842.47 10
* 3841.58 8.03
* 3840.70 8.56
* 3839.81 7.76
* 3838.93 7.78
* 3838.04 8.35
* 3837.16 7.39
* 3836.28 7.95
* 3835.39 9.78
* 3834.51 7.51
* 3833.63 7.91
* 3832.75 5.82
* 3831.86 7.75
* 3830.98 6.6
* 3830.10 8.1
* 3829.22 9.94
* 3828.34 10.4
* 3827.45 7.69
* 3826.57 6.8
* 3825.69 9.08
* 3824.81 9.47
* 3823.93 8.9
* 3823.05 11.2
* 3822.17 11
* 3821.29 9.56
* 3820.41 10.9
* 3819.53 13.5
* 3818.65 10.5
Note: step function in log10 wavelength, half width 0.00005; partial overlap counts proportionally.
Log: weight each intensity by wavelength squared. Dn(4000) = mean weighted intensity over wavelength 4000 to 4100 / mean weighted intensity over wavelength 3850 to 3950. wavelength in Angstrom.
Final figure 1.25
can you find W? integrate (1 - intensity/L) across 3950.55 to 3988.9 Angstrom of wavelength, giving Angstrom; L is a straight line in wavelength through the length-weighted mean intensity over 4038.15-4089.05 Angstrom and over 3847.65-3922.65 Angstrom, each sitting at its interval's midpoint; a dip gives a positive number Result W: 6.27 Angstrom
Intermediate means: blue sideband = 11.4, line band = 9.96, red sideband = 12.5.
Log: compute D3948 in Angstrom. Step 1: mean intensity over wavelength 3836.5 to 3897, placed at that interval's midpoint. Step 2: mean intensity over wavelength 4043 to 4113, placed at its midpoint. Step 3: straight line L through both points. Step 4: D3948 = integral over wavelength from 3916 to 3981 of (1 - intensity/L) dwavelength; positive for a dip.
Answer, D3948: 10.0 Angstrom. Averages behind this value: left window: 10.9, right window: 12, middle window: 9.61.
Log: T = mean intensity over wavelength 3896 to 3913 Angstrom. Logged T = 11.3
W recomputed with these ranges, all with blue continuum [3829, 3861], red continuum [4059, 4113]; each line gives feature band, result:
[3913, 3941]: 3.37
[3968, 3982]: 2.86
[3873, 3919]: -1.84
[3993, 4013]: -2.47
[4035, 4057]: -2.57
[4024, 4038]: -1.64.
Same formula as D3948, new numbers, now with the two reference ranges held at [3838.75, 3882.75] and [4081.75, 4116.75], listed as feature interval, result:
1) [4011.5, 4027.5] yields -2.9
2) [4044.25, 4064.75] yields -2.1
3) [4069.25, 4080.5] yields -0.5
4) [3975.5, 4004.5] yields -1.5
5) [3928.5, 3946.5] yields 4.4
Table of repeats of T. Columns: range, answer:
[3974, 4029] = 12.4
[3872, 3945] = 10.3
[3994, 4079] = 12.8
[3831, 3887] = 10.7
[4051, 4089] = 12.3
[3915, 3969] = 9.82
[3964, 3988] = 9.32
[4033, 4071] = 12.8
